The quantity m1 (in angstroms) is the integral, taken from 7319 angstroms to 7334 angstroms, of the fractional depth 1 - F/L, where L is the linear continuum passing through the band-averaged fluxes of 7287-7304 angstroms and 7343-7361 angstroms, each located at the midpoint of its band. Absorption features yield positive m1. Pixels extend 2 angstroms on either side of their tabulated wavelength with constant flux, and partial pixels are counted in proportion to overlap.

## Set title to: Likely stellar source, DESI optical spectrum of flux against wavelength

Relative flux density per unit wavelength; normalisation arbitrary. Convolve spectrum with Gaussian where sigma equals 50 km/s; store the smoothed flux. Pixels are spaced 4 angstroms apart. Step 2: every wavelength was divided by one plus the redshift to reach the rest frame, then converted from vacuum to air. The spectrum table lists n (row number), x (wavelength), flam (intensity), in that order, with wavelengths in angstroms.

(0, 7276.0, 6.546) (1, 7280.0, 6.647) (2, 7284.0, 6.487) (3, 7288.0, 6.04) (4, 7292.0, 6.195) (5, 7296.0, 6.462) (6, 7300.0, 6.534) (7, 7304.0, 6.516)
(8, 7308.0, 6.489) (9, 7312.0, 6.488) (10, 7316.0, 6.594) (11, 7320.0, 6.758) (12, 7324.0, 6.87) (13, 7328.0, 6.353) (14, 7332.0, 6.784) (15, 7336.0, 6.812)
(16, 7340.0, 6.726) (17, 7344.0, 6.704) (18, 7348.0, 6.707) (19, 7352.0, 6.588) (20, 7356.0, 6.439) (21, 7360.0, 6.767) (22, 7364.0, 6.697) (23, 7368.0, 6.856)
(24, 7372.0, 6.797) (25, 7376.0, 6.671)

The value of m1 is -0.4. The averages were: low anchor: 6.35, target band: 6.69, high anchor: 6.63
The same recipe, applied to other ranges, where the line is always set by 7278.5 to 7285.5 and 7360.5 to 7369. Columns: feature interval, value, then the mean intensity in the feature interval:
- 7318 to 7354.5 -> 0.0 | 6.7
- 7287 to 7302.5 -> 0.6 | 6.33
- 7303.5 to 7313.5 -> 0.2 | 6.5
